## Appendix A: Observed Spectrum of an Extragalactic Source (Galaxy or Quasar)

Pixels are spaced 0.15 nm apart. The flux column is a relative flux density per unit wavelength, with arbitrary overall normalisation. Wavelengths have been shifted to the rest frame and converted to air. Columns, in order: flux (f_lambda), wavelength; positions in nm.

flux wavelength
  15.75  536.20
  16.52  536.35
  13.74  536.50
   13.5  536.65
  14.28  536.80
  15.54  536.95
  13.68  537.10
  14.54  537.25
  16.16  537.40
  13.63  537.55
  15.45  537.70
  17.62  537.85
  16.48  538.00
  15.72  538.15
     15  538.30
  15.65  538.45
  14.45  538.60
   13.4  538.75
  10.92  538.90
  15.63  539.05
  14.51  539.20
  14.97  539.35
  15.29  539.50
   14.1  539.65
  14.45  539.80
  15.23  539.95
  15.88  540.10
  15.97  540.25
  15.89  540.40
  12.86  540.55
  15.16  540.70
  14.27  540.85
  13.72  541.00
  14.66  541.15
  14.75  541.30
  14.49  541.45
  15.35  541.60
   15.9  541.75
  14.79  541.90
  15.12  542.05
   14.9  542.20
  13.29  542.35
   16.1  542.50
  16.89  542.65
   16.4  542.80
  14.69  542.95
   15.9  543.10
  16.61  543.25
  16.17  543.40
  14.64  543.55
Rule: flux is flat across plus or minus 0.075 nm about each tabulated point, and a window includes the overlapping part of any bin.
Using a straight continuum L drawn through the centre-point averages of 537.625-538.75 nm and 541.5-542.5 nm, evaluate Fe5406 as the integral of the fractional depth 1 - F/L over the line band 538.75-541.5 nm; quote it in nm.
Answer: 0.13 nm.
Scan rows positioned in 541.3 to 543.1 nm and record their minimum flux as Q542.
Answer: 13.29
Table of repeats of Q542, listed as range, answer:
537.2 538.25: 13.63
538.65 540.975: 10.92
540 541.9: 12.86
